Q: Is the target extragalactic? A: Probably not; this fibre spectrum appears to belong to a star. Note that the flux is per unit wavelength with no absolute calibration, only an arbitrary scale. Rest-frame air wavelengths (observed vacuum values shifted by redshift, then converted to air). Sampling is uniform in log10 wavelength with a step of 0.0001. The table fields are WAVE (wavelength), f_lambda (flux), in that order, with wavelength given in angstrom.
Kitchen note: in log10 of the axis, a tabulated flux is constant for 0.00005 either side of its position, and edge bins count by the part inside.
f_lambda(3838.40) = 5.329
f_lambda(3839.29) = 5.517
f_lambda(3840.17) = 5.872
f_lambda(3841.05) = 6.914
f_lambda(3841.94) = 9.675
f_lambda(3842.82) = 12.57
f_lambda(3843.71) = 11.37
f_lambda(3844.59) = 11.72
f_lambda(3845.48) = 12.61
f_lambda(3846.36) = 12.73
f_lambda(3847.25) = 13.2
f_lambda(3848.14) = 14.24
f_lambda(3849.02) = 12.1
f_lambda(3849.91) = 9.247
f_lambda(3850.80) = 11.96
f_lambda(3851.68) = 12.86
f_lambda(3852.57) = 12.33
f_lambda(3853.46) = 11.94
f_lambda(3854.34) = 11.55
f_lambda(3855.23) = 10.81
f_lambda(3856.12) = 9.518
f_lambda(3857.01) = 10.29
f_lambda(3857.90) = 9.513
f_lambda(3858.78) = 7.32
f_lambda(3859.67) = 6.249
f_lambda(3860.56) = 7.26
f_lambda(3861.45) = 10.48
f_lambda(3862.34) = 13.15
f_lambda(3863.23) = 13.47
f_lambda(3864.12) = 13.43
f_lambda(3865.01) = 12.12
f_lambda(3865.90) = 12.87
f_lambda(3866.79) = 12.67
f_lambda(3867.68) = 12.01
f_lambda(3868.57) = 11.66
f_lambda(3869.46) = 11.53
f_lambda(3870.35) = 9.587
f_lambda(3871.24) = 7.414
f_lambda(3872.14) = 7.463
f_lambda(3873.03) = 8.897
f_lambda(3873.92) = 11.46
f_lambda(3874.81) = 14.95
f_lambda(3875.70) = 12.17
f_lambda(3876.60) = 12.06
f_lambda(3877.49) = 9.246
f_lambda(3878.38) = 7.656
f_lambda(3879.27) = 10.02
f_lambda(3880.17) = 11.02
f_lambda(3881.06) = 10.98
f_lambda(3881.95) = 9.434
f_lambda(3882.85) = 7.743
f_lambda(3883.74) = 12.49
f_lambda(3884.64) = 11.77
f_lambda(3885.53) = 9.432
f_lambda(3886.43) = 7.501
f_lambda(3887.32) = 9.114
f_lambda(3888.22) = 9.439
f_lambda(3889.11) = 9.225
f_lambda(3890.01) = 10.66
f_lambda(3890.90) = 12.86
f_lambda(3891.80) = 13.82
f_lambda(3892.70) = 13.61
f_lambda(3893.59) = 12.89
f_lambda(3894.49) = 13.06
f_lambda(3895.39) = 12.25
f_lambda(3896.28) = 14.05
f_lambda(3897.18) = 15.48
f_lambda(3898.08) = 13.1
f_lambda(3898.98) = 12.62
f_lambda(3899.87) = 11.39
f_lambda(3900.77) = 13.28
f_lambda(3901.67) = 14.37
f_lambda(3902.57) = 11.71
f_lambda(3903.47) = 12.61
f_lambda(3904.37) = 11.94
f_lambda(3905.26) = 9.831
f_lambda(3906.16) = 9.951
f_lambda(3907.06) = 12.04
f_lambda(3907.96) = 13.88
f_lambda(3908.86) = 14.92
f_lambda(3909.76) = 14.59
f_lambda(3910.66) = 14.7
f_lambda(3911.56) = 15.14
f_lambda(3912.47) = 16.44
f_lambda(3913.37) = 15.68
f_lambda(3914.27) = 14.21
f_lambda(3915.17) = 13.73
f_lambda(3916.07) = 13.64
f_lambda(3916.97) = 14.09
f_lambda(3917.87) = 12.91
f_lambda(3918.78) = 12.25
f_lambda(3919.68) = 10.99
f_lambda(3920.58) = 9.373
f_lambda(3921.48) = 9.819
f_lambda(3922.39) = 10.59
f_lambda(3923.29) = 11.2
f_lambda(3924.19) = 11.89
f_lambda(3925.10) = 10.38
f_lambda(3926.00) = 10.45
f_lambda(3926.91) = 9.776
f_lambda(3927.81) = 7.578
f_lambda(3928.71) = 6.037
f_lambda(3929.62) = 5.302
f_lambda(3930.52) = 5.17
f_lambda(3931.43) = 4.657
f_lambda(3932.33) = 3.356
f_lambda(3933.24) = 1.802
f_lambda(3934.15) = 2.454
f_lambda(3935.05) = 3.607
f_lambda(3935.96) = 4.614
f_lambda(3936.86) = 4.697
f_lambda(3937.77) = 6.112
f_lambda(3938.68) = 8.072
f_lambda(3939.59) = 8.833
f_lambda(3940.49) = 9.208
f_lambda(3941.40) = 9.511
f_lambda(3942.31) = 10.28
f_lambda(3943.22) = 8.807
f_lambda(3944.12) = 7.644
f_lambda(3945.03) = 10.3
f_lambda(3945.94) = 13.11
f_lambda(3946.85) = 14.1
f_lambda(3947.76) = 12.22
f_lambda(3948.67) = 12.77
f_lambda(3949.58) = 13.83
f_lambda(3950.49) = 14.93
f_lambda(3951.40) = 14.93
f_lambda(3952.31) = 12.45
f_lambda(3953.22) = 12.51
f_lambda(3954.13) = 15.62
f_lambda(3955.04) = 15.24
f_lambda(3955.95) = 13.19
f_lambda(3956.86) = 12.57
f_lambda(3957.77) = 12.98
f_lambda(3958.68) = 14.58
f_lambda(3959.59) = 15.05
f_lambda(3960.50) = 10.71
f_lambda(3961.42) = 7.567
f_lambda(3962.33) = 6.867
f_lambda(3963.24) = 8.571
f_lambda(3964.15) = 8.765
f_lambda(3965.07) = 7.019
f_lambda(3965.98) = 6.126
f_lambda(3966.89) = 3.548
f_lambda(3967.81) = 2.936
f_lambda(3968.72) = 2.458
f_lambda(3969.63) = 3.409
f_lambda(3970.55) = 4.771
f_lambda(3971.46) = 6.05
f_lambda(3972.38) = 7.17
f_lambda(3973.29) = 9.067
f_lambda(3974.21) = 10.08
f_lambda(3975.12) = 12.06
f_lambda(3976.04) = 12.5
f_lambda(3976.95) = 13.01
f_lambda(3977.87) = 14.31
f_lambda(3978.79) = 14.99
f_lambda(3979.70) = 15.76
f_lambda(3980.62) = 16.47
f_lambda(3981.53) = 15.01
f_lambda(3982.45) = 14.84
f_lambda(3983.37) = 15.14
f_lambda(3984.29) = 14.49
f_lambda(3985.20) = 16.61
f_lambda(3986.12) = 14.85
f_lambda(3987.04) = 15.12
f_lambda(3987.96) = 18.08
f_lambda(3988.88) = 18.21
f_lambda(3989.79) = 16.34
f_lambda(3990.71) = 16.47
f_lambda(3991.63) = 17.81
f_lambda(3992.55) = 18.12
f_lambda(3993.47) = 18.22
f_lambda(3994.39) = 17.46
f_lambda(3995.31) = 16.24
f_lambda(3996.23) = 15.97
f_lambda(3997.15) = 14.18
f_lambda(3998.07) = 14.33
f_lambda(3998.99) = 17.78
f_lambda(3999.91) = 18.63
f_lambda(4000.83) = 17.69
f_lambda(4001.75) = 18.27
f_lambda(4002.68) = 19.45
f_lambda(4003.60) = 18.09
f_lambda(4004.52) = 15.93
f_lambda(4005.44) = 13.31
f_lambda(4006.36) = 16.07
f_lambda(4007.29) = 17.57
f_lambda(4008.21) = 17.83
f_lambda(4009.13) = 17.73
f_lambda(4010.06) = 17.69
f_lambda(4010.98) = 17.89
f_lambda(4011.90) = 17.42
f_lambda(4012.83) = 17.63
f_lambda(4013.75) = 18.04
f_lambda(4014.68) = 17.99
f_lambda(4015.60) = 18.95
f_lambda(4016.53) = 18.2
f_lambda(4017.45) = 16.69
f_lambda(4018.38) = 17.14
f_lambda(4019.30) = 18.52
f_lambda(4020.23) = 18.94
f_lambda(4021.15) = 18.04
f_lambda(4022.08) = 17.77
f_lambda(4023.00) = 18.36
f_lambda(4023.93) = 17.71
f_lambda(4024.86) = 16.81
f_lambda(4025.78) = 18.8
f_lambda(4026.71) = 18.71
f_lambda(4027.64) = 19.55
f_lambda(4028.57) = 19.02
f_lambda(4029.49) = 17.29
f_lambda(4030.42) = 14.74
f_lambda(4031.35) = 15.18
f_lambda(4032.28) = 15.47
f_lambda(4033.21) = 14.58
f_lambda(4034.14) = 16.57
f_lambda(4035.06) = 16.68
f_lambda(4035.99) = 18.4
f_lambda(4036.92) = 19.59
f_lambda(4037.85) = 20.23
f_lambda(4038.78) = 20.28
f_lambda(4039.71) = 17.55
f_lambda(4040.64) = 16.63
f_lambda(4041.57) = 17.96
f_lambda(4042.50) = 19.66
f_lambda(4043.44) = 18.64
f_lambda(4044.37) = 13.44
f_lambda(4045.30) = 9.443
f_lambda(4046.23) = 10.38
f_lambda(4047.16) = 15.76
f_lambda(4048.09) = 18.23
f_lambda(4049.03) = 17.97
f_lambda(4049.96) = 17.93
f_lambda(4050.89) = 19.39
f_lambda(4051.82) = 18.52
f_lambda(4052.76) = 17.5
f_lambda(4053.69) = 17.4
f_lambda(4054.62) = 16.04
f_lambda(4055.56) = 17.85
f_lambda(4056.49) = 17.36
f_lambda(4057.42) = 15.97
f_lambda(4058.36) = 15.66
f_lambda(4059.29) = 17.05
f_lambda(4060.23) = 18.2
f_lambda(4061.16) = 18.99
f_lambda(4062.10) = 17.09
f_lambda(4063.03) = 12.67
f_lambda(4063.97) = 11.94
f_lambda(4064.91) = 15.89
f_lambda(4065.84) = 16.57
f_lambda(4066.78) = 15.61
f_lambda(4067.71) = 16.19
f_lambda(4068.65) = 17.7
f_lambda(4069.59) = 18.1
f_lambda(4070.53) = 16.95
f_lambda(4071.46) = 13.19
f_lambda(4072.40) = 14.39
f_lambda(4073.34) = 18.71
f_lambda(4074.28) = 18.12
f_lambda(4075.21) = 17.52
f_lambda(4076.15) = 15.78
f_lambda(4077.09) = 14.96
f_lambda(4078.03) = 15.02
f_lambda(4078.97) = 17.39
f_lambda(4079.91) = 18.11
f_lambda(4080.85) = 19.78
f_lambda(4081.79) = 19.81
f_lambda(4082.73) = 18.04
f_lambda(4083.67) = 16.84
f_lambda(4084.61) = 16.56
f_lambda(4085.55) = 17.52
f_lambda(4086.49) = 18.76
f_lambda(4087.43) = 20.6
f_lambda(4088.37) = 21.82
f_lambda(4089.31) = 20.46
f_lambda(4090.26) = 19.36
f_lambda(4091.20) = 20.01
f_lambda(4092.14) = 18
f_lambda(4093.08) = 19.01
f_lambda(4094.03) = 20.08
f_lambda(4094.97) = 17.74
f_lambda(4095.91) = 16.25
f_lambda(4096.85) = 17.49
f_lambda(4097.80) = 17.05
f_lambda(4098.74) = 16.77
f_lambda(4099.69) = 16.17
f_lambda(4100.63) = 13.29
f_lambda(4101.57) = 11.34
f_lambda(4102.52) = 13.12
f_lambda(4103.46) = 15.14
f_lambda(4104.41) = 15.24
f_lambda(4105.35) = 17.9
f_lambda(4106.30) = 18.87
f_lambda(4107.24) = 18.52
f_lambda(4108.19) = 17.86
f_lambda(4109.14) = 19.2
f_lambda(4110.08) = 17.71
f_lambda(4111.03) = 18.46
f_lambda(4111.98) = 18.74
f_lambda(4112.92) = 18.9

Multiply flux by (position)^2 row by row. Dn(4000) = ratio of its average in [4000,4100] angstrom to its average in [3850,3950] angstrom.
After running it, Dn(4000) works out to 1.7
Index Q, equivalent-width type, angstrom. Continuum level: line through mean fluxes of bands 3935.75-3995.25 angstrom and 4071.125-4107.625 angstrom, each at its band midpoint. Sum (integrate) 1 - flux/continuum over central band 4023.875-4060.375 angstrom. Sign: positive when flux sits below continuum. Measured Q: -4.6 angstrom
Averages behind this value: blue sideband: 11.7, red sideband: 17.3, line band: 17.1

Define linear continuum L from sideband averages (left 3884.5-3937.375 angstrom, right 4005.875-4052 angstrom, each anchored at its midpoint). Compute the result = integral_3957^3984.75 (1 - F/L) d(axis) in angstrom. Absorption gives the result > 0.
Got 7.7 angstrom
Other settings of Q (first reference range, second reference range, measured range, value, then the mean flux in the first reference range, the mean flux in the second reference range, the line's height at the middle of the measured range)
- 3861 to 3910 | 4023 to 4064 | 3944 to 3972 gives 7.49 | 11.6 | 17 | 14.1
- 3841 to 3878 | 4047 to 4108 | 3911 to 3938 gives 7.38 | 11.1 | 17.1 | 12.9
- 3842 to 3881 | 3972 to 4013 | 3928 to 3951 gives 9.73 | 11.1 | 15.8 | 13.9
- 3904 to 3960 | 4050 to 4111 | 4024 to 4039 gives -2.48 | 10.8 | 17.2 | 15.1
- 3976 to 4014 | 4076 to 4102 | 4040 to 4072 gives 1.58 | 16.5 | 17.7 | 17.3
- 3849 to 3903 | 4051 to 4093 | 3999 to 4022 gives -3.41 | 11.2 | 17.3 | 15.4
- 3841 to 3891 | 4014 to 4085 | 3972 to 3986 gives 1.11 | 10.8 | 17.1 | 14.7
